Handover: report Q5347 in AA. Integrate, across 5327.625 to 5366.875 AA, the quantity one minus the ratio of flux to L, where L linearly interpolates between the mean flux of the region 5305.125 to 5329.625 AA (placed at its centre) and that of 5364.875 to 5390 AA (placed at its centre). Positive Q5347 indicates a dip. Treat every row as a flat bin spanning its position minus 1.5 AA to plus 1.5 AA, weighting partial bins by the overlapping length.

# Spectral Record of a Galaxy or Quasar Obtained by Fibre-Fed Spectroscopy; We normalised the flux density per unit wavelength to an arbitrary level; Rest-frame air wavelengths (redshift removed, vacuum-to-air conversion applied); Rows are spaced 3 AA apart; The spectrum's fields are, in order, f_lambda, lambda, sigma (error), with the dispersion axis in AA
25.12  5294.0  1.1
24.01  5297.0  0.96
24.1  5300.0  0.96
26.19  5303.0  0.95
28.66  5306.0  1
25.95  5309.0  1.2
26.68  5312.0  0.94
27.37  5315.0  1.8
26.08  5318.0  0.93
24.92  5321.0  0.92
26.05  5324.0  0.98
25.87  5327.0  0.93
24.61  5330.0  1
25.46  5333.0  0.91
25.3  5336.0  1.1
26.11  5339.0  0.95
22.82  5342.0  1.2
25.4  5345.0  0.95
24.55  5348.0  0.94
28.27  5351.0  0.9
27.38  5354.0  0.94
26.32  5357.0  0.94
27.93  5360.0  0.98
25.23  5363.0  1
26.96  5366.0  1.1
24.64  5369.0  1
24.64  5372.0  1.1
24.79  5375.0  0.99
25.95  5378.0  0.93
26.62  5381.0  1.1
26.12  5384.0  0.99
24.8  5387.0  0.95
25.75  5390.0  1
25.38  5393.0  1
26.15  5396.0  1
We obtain 0.1 AA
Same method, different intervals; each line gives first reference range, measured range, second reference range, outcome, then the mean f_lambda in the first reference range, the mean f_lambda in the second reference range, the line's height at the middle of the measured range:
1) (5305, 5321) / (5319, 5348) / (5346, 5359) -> 1.6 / 26.7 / 26.6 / 26.7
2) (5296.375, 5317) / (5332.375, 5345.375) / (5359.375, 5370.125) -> 0.6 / 26.2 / 26.1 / 26.2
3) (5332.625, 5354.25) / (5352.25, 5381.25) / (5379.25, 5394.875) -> -0.4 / 25.6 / 25.7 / 25.7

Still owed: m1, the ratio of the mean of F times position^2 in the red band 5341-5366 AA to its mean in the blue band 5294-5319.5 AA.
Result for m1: 1.02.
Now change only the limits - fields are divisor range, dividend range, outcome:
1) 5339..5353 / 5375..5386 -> 1.03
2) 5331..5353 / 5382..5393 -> 1.02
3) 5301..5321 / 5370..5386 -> 0.99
